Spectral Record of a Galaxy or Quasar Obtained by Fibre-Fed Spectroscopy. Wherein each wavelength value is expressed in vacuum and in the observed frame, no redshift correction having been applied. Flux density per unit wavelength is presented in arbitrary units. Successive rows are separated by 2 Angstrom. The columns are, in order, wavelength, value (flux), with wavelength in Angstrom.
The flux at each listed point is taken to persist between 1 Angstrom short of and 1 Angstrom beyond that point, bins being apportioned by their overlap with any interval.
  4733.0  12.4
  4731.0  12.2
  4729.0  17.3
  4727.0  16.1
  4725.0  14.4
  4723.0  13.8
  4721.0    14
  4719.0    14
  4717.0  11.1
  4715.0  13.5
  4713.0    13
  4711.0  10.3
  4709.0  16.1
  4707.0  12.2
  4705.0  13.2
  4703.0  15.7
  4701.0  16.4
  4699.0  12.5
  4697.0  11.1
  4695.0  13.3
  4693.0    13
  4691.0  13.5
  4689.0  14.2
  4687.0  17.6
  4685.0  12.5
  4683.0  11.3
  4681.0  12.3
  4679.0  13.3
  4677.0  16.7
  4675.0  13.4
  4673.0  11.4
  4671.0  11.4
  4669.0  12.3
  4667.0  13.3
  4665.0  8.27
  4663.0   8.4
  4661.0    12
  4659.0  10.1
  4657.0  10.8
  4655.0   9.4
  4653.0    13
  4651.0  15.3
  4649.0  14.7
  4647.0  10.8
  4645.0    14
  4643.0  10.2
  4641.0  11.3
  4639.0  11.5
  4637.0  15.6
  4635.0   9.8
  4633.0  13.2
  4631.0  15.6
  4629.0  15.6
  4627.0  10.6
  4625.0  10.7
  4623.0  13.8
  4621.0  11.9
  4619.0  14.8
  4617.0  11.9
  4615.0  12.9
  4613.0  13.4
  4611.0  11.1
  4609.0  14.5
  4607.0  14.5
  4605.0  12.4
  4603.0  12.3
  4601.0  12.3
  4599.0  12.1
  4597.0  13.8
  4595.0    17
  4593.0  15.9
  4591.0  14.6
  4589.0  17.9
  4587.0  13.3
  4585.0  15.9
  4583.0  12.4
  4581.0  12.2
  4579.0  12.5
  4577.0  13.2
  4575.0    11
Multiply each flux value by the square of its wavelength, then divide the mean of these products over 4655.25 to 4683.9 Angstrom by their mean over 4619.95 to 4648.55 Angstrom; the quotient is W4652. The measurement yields 0.95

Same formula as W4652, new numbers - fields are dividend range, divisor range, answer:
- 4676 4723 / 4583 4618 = 1.02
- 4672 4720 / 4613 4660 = 1.10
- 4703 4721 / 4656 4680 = 1.14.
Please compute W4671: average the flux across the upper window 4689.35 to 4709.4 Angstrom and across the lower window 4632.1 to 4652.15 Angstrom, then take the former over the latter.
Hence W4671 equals 1.08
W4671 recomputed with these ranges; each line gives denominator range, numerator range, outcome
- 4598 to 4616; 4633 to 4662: 0.94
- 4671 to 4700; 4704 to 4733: 1.03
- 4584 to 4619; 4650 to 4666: 0.78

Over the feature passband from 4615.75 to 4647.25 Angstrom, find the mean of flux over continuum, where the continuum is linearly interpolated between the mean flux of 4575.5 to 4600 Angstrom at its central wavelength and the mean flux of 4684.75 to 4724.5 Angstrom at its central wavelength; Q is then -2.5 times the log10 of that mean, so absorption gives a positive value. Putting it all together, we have 0.11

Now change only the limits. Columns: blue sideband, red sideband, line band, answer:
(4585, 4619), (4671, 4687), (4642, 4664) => 0.15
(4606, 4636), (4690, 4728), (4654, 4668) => 0.27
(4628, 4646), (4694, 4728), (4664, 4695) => 0.03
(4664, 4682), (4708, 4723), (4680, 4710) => -0.07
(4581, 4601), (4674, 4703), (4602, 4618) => 0.12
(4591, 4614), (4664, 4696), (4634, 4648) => 0.12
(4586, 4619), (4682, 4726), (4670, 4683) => 0.05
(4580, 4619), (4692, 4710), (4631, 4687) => 0.12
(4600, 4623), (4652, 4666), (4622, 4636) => -0.07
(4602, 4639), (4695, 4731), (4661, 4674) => 0.22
